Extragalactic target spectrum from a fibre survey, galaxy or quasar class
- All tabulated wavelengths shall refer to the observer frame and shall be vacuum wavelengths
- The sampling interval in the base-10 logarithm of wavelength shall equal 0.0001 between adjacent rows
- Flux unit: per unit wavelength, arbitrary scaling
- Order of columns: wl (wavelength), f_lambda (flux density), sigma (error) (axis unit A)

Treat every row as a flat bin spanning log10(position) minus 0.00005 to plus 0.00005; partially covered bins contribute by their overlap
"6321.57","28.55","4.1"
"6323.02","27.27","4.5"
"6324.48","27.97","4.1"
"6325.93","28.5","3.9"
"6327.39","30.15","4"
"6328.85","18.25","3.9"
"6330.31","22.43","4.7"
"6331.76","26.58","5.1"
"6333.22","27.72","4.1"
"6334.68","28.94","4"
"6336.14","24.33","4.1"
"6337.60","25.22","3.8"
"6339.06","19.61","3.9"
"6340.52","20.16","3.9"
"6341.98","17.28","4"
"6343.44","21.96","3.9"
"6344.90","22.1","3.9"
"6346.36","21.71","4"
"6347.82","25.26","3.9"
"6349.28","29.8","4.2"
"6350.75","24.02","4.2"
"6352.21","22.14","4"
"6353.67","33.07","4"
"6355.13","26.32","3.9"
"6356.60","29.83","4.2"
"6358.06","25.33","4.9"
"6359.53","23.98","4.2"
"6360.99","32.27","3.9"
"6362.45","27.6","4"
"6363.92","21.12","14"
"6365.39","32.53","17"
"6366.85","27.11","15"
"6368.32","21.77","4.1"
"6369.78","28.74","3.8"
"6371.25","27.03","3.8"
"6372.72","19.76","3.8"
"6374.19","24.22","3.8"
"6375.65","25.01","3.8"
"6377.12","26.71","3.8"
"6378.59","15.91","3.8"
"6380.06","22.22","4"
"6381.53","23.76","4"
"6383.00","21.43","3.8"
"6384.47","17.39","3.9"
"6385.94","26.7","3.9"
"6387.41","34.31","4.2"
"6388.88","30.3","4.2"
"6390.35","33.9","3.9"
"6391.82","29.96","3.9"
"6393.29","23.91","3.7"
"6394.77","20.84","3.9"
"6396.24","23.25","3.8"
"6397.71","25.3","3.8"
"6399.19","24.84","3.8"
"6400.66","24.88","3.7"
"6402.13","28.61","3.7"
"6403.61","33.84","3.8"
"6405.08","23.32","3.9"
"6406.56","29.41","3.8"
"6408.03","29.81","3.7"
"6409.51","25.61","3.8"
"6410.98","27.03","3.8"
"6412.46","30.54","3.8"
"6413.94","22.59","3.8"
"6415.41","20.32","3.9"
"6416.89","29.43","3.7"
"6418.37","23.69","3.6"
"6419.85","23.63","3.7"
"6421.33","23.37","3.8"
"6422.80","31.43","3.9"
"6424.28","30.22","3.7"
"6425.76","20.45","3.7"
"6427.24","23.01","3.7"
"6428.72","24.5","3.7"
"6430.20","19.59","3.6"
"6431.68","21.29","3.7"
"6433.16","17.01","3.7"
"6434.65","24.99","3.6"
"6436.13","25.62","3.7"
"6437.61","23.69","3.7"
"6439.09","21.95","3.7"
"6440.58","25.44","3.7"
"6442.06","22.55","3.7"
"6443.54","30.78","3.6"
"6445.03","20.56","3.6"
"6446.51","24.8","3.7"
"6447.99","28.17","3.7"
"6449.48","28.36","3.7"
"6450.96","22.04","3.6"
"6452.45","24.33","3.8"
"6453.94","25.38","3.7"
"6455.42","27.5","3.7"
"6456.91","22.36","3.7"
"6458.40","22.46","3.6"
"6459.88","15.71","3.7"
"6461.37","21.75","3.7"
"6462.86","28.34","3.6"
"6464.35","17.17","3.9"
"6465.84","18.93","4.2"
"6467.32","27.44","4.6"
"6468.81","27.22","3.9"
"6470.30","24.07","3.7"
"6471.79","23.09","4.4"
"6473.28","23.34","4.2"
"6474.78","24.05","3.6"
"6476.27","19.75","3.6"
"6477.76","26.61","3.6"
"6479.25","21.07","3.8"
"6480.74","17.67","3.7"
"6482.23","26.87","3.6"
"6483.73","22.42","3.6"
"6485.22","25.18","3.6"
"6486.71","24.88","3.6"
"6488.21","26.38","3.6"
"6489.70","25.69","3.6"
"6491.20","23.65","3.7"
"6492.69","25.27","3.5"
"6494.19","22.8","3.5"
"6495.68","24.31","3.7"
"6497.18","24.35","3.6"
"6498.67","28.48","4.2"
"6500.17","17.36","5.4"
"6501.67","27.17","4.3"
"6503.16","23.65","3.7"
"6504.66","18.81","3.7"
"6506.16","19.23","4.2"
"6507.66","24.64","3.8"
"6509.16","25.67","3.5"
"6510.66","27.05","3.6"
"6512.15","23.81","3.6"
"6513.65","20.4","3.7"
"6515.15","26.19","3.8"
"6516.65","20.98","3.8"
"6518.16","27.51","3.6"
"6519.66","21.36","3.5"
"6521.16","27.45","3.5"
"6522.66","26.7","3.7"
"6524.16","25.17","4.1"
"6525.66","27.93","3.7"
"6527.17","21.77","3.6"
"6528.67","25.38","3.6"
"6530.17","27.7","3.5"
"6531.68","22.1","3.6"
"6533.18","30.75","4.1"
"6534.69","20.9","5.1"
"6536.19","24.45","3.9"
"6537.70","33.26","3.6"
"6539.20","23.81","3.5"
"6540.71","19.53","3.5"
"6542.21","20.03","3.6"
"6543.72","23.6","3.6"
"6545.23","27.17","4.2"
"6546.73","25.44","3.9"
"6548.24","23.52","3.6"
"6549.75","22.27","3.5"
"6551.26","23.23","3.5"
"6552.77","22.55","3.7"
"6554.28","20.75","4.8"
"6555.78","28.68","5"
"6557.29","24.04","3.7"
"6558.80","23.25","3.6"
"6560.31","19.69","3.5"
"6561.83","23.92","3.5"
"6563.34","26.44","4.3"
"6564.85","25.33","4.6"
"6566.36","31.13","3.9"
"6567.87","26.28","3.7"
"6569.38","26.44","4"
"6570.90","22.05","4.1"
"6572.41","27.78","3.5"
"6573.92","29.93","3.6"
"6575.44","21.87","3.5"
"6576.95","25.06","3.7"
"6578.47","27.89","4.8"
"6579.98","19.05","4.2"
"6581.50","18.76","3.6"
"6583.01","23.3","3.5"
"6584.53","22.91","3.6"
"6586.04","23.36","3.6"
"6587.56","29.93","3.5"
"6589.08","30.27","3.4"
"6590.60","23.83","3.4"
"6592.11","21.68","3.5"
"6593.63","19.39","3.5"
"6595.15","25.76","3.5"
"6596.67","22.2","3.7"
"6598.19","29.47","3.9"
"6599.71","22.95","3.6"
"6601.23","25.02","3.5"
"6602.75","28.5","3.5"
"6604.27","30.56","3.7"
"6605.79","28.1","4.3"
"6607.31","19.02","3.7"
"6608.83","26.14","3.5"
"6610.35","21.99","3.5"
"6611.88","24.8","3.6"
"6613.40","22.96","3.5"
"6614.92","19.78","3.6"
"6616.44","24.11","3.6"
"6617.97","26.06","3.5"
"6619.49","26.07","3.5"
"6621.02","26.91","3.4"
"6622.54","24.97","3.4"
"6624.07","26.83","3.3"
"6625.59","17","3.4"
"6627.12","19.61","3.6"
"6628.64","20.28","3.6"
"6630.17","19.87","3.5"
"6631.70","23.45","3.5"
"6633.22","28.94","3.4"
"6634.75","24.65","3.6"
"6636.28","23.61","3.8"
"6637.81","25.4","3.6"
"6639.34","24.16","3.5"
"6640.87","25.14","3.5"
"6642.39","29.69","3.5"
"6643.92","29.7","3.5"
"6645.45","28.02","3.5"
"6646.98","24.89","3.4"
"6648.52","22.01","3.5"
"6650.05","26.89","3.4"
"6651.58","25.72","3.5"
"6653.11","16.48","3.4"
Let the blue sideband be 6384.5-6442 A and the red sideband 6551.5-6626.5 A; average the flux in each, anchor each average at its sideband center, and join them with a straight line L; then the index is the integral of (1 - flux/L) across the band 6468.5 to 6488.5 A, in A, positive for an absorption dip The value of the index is 1.3 A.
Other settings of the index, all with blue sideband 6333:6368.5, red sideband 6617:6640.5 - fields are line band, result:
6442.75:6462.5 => 0.4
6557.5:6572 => -0.5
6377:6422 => -1.2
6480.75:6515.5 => 0.8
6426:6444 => 1.2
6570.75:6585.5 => 0.1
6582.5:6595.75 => -0.2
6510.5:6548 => -0.6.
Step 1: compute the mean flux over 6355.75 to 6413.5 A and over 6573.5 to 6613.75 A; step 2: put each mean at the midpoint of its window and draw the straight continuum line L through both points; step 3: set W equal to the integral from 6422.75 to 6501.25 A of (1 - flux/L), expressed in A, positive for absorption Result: 5.5 A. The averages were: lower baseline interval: 26.1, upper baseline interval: 24.6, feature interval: 23.8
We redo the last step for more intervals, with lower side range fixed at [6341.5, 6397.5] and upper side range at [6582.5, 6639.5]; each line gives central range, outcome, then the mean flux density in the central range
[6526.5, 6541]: -0.3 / 25.2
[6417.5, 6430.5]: 0.2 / 24.6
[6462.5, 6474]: 0.6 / 23.6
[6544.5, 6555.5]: 0.4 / 23.8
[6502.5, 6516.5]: 0.9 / 23.2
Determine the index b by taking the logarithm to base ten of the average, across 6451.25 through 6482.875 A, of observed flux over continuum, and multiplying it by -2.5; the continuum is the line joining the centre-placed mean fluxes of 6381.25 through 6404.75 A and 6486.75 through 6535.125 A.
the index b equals 0.09 mag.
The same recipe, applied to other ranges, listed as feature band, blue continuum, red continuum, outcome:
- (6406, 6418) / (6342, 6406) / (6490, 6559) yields -0.061 mag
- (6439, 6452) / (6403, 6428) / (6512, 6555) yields 0.030 mag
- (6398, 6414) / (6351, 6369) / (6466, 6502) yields -0.067 mag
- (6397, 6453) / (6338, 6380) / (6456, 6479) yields -0.073 mag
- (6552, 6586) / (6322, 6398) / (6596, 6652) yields 0.020 mag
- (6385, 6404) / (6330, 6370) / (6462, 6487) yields -0.121 mag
